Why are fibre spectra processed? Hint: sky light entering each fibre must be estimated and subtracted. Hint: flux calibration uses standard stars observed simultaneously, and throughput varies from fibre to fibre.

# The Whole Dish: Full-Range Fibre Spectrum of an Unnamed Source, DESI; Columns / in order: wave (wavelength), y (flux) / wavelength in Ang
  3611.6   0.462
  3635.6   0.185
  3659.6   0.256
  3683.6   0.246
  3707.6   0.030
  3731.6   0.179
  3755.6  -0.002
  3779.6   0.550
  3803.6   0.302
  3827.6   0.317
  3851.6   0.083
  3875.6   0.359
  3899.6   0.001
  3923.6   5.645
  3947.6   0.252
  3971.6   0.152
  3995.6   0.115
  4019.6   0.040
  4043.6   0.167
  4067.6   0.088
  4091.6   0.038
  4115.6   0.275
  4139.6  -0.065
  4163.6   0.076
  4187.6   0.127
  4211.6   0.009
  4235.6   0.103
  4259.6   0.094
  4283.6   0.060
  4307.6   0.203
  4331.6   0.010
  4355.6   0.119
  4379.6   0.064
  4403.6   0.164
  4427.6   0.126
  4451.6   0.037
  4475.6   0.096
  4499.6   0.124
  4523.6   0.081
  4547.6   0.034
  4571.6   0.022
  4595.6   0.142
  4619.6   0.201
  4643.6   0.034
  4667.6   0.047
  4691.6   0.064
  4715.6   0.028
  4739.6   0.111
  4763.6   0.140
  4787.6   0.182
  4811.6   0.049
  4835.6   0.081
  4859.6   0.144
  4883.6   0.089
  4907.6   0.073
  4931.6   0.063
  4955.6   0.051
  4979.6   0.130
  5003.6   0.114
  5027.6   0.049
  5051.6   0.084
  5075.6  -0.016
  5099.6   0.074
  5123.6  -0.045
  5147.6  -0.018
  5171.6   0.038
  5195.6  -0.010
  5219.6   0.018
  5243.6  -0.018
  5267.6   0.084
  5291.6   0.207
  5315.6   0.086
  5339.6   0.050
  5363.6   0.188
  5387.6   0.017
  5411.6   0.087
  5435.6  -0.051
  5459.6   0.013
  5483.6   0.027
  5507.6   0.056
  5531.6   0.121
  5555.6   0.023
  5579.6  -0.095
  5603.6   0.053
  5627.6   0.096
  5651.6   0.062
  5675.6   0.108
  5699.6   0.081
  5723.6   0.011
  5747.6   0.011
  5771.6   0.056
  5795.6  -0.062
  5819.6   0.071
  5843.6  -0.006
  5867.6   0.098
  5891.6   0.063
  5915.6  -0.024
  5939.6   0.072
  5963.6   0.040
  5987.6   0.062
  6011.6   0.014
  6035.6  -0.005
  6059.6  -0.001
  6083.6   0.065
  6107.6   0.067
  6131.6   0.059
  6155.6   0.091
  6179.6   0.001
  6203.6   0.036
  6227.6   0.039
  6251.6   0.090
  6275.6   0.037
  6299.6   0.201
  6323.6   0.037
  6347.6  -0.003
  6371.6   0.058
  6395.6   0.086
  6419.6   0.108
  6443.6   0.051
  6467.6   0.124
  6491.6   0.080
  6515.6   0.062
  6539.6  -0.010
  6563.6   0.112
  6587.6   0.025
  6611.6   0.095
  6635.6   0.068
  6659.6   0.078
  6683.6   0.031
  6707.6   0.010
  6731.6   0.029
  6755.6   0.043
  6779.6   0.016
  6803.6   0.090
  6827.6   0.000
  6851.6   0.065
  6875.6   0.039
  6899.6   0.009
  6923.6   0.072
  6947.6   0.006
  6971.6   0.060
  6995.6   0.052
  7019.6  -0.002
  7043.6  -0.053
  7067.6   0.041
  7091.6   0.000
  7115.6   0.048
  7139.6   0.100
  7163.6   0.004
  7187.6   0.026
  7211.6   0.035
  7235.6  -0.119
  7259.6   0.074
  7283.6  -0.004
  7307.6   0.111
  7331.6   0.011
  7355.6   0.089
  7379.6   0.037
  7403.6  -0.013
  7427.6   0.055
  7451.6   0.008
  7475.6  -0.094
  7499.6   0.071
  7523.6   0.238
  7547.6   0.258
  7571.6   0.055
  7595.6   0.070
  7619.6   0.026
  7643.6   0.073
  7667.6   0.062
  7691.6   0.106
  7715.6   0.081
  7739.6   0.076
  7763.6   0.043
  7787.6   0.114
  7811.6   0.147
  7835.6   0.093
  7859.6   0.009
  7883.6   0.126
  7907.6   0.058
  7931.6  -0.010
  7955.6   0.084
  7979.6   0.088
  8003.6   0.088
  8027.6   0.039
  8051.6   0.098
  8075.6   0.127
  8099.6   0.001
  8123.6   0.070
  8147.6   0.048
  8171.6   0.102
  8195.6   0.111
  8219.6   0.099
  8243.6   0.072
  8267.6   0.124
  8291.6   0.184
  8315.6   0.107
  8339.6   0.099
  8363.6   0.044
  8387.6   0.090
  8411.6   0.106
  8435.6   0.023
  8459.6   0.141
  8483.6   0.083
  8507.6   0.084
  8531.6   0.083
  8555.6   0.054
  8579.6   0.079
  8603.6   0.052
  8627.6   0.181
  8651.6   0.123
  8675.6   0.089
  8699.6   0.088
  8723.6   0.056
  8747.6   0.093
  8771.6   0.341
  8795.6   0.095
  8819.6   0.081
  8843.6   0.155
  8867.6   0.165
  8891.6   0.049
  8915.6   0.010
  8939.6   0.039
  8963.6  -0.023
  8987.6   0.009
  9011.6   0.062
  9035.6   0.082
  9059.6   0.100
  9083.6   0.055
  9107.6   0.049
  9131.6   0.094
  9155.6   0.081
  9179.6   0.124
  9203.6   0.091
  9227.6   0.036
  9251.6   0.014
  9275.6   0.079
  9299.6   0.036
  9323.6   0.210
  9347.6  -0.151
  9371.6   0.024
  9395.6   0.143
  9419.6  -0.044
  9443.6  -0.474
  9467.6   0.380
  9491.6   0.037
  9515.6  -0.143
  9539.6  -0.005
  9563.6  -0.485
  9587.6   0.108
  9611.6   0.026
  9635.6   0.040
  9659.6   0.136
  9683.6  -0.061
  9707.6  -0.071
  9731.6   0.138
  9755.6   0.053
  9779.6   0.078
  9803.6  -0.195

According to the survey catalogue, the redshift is 1.021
